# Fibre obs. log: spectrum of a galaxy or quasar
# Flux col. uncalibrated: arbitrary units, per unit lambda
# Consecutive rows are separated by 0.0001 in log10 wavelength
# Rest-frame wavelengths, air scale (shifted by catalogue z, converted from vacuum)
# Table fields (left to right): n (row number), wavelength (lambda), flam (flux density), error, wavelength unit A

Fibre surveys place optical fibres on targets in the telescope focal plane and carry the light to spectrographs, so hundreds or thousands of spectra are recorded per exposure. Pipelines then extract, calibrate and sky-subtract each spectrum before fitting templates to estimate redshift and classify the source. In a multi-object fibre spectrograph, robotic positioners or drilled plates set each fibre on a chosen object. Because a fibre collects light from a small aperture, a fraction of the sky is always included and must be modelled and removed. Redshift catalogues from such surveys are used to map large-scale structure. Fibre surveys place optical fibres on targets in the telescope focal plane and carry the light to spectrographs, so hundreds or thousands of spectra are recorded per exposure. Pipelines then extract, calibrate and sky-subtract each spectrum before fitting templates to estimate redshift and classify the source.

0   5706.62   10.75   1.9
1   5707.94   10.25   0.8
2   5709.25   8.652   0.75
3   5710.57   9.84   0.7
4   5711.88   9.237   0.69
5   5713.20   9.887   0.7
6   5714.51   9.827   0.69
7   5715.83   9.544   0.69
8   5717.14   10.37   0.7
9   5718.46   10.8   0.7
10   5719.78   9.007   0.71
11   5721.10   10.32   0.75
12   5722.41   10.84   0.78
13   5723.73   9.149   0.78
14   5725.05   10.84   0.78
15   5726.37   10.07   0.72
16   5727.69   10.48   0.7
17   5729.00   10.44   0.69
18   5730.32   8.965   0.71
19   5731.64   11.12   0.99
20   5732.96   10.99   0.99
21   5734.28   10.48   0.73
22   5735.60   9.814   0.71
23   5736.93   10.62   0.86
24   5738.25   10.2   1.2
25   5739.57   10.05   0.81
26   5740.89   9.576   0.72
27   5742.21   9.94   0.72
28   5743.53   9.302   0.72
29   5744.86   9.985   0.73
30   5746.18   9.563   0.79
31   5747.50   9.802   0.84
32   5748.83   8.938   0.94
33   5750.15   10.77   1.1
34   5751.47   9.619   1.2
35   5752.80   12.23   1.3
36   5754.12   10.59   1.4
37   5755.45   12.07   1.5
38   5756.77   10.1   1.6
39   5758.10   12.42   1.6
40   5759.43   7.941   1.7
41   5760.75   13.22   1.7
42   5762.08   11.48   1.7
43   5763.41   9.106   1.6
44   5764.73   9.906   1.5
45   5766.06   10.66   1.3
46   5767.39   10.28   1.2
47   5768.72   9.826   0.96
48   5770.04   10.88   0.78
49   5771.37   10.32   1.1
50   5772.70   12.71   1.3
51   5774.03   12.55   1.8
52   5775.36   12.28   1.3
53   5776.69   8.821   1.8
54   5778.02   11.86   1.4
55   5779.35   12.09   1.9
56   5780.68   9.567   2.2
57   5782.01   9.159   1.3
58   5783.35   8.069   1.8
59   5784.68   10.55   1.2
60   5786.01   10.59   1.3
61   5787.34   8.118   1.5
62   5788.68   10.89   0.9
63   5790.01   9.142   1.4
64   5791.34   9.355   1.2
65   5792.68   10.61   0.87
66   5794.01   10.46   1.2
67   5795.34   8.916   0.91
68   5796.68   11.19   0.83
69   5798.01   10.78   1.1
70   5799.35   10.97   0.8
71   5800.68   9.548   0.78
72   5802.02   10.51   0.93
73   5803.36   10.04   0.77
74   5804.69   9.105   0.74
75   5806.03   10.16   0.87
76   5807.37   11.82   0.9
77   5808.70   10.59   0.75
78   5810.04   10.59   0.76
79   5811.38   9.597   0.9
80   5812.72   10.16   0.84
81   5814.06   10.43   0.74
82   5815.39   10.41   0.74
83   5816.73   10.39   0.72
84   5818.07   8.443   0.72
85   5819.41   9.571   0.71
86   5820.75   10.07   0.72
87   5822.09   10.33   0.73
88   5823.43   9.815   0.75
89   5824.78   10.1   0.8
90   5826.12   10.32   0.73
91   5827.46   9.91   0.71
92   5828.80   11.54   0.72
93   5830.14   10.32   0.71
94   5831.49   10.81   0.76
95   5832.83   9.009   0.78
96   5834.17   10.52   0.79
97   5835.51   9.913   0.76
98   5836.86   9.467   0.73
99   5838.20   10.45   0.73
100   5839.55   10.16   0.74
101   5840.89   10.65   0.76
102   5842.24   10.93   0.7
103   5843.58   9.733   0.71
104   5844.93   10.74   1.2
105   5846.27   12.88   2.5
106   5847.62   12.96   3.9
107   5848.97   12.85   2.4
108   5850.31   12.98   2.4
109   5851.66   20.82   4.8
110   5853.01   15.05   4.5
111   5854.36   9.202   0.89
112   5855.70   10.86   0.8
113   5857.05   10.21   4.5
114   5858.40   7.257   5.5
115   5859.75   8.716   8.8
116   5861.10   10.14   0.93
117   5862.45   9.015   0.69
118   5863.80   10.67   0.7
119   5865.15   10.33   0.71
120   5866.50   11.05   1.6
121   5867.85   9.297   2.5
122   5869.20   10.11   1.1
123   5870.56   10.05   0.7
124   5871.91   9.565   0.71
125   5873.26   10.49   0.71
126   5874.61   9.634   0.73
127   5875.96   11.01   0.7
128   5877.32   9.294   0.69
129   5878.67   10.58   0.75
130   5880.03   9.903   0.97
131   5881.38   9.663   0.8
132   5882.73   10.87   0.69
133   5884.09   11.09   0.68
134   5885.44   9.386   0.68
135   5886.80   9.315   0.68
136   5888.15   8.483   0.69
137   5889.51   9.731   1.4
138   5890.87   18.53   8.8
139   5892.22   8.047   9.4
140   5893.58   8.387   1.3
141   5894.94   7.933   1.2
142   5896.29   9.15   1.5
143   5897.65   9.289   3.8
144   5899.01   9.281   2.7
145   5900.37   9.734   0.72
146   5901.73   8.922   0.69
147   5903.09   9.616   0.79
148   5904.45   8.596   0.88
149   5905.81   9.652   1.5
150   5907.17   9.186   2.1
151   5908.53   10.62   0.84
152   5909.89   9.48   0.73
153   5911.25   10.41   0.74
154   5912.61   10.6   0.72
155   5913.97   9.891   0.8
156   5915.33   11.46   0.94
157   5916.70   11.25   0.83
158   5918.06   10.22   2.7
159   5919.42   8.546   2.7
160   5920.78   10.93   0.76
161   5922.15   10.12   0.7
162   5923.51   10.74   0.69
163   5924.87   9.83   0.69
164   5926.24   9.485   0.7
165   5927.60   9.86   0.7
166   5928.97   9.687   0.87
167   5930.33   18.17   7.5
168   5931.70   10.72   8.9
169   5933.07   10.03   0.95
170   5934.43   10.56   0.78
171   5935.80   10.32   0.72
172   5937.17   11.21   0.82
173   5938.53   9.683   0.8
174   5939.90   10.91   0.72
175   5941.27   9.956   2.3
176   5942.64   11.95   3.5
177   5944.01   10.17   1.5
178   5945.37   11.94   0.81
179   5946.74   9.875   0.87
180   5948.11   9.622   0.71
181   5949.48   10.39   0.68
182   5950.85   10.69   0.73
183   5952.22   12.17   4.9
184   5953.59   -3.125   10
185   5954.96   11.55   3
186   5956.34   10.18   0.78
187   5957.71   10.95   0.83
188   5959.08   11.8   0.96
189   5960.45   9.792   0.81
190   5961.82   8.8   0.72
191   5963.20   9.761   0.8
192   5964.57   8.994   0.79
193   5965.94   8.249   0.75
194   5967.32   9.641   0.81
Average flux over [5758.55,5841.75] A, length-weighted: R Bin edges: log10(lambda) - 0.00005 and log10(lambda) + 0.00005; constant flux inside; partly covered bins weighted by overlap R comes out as 10.3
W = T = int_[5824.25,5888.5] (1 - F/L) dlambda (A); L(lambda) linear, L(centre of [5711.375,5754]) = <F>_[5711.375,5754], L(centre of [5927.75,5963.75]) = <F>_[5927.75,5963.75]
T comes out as -2.5 A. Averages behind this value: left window 10.1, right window 10.3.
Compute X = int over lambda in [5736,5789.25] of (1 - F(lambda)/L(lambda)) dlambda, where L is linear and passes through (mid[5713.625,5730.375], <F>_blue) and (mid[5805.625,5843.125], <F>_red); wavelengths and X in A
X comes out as -1.4 A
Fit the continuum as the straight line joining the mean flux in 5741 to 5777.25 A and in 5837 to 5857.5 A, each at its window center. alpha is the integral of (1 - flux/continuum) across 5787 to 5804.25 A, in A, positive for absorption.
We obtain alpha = 1.7 A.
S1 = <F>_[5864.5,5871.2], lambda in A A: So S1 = 10.2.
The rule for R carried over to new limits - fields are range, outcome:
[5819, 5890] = 10.5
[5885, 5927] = 9.9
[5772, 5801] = 10.4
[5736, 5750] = 9.83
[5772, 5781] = 11.5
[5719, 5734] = 10.2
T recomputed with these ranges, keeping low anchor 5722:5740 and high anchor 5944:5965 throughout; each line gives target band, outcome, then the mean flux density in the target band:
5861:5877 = -0.4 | 10.1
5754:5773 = -1.0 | 10.7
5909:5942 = -3.1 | 10.6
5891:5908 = 0.8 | 9.31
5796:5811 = -0.6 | 10.5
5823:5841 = -0.4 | 10.2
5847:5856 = -3.4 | 13.7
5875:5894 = -1.0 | 10.3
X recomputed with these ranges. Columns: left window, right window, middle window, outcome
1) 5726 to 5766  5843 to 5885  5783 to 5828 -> 2.3 A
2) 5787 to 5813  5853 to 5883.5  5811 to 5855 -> -3.7 A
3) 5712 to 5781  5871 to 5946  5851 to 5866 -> -1.2 A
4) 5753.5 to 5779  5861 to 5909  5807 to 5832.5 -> 0.5 A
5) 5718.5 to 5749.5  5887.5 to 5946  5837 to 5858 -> -3.5 A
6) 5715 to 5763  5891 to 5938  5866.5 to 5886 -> 0.2 A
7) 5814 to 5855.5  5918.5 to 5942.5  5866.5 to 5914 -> 4.0 A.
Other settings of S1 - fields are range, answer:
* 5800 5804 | 10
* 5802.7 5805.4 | 9.59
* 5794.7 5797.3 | 10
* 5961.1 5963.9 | 9.28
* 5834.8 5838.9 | 9.94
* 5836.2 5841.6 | 10.2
